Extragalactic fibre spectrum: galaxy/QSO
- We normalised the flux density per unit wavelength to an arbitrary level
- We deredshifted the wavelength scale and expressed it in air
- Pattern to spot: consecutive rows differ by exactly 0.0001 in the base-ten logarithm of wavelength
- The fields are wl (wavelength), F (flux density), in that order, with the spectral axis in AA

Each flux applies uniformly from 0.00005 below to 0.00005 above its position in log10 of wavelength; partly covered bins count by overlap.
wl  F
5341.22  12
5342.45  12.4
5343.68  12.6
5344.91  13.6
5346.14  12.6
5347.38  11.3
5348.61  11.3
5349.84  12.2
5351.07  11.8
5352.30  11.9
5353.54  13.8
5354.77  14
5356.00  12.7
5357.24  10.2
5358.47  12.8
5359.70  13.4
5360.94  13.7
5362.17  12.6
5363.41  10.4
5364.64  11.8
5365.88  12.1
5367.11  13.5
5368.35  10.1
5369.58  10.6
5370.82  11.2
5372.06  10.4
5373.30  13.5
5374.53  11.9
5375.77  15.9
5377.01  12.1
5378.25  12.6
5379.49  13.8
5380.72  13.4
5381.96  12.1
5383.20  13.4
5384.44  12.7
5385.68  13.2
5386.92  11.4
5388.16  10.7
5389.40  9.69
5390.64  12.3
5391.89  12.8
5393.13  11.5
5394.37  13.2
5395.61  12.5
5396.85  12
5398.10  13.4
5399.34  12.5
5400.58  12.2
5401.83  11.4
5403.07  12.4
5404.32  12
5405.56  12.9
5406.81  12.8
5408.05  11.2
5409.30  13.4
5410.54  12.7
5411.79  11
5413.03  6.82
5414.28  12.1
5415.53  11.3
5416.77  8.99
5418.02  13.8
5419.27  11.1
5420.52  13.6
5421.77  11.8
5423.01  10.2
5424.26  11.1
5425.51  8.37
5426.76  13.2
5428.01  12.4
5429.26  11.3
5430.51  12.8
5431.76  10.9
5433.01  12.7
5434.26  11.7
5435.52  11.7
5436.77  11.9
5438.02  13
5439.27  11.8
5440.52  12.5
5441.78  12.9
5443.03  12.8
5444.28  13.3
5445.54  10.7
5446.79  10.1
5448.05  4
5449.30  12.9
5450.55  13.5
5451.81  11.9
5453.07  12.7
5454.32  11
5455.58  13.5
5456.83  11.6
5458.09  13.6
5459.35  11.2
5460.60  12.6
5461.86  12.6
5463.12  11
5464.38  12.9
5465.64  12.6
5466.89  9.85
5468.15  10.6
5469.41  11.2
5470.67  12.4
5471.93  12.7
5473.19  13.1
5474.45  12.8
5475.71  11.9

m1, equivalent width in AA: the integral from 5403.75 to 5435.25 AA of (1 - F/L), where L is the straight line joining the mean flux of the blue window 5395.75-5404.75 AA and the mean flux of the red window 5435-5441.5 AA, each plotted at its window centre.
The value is 1.66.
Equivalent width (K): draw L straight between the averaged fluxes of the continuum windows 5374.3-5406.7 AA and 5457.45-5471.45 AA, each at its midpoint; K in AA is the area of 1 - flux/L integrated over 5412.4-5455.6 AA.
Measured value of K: 2.1 AA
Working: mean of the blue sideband 12.5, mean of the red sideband 11.9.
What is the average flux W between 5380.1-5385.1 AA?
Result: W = 12.9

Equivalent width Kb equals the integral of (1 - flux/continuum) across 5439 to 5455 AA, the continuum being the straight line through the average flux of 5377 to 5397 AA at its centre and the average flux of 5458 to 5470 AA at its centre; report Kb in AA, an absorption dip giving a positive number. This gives 0.4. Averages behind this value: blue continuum 12.3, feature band 11.5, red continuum 11.7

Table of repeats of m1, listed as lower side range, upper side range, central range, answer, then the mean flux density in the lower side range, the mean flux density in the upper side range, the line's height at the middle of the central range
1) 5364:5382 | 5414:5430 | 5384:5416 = -0.16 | 12.3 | 11.5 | 11.9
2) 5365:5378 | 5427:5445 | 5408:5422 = 0.85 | 12.1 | 12.3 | 12.2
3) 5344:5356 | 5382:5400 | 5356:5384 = 0.05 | 12.5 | 12.2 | 12.4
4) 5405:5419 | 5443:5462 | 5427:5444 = -0.88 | 11.5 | 11.7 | 11.6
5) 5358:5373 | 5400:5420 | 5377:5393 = -0.70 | 11.9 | 11.6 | 11.8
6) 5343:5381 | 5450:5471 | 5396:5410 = -0.18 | 12.4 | 12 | 12.2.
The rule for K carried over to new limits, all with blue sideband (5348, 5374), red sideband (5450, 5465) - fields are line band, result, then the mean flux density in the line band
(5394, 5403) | -0.2 AA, 12.4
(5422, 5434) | 0.8 AA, 11.5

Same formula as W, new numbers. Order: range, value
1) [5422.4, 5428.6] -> 11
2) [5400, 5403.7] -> 12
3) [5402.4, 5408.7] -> 12.3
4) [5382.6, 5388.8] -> 12.3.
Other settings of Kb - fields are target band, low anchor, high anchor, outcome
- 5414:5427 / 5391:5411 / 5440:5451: 0.7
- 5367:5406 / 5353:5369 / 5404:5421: -0.8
